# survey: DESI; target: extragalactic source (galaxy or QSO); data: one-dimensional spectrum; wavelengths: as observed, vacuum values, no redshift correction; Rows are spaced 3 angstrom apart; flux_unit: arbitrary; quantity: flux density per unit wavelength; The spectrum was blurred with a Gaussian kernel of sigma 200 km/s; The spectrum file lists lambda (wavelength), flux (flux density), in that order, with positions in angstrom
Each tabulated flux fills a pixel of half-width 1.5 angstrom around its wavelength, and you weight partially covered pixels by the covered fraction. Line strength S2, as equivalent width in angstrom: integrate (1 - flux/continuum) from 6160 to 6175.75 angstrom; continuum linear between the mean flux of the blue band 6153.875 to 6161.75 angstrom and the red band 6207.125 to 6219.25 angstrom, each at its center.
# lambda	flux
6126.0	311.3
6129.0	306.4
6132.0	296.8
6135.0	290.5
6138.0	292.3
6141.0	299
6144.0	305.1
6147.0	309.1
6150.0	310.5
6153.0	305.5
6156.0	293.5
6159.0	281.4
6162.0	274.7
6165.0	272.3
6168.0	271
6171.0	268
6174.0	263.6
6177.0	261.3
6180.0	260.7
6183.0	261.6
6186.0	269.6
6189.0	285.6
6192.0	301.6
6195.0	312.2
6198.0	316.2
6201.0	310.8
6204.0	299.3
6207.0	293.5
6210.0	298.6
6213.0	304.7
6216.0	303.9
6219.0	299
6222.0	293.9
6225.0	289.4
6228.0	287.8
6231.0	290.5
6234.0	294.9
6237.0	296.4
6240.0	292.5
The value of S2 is 1.0 angstrom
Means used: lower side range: 287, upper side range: 301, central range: 270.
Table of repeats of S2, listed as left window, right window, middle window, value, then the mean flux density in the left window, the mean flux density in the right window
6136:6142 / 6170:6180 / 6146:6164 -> -0.9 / 295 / 264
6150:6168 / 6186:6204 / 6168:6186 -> 1.8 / 286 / 302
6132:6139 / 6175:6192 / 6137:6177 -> -0.6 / 292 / 271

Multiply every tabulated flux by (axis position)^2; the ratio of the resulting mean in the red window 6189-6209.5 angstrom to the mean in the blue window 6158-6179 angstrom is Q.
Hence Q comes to 1.1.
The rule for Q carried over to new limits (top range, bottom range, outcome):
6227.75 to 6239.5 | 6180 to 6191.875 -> 1.08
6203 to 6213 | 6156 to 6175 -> 1.10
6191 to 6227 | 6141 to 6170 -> 1.05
